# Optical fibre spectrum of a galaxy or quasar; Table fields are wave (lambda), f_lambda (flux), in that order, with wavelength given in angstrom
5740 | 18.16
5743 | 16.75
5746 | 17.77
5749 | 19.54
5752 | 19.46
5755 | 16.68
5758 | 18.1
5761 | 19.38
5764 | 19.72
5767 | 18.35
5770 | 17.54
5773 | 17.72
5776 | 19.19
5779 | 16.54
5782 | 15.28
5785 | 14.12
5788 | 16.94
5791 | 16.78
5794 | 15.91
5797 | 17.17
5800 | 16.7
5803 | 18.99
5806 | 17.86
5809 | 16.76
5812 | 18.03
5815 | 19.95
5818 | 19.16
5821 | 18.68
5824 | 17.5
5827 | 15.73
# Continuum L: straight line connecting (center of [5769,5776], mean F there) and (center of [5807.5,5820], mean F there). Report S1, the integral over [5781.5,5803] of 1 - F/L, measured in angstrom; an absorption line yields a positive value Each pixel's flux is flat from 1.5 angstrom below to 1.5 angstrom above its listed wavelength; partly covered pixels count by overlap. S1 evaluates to 2.2 angstrom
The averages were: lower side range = 18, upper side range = 18.5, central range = 16.4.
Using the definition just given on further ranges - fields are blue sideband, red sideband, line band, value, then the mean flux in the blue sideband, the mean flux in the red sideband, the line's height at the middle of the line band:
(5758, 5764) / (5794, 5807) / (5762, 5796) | 2.3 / 19.1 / 17.5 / 18.4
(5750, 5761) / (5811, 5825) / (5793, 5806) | 0.9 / 18.3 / 18.7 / 18.6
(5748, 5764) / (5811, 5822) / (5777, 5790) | 2.0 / 18.7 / 19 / 18.8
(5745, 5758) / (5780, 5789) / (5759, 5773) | -1.3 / 18.4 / 15.4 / 17.1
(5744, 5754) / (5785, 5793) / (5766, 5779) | -0.5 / 18.7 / 16.3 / 17.3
